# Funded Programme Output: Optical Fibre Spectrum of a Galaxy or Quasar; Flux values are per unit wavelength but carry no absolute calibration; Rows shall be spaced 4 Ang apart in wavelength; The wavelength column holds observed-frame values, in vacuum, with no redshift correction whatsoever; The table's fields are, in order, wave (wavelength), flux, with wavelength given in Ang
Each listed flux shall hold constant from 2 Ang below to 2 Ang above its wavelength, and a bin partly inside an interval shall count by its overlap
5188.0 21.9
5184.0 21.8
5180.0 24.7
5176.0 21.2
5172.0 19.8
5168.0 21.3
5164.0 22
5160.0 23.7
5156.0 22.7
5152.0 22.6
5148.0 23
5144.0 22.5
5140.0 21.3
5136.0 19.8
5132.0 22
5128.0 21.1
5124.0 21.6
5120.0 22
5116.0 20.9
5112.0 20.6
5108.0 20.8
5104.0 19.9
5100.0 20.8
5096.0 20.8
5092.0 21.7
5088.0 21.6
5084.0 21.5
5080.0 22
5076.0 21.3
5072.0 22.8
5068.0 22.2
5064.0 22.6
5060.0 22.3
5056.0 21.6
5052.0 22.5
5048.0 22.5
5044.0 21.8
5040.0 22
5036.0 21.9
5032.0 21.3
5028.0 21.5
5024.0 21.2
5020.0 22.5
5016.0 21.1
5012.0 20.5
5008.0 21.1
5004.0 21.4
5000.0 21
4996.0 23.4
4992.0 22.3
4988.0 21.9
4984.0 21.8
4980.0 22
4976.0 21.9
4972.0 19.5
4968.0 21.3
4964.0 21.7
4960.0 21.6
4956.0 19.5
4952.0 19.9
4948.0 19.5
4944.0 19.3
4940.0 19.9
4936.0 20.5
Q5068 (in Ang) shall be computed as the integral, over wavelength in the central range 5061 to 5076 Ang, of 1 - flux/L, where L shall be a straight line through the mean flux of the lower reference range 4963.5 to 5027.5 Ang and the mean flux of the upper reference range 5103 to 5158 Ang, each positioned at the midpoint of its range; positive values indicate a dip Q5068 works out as -0.6 Ang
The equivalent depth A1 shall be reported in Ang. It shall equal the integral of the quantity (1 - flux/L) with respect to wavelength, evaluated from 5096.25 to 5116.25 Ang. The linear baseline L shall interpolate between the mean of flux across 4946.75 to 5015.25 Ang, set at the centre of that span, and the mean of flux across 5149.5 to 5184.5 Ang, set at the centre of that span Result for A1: 1.19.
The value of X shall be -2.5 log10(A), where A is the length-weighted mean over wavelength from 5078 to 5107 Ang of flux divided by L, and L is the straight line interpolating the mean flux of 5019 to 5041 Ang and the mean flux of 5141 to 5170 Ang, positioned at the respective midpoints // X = 0.05 mag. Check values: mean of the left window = 21.7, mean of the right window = 22.5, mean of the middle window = 21.2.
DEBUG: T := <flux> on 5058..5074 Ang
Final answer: 22.5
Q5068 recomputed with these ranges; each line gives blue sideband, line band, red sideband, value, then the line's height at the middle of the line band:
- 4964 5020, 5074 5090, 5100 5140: -0.4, 21.1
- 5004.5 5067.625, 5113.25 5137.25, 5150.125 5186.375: 0.9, 22.1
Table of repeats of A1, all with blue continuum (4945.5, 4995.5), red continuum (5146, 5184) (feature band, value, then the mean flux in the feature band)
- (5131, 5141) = 0.6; 20.9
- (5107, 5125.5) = 0.7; 21.2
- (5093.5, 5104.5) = 0.6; 20.6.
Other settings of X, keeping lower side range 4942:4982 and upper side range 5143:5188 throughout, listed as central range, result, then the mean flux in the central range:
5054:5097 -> -0.02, 21.9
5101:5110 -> 0.07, 20.4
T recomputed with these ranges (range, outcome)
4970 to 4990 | 21.4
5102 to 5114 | 20.4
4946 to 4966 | 20.4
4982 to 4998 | 22.4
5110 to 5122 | 21.2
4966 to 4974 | 20.4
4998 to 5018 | 21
